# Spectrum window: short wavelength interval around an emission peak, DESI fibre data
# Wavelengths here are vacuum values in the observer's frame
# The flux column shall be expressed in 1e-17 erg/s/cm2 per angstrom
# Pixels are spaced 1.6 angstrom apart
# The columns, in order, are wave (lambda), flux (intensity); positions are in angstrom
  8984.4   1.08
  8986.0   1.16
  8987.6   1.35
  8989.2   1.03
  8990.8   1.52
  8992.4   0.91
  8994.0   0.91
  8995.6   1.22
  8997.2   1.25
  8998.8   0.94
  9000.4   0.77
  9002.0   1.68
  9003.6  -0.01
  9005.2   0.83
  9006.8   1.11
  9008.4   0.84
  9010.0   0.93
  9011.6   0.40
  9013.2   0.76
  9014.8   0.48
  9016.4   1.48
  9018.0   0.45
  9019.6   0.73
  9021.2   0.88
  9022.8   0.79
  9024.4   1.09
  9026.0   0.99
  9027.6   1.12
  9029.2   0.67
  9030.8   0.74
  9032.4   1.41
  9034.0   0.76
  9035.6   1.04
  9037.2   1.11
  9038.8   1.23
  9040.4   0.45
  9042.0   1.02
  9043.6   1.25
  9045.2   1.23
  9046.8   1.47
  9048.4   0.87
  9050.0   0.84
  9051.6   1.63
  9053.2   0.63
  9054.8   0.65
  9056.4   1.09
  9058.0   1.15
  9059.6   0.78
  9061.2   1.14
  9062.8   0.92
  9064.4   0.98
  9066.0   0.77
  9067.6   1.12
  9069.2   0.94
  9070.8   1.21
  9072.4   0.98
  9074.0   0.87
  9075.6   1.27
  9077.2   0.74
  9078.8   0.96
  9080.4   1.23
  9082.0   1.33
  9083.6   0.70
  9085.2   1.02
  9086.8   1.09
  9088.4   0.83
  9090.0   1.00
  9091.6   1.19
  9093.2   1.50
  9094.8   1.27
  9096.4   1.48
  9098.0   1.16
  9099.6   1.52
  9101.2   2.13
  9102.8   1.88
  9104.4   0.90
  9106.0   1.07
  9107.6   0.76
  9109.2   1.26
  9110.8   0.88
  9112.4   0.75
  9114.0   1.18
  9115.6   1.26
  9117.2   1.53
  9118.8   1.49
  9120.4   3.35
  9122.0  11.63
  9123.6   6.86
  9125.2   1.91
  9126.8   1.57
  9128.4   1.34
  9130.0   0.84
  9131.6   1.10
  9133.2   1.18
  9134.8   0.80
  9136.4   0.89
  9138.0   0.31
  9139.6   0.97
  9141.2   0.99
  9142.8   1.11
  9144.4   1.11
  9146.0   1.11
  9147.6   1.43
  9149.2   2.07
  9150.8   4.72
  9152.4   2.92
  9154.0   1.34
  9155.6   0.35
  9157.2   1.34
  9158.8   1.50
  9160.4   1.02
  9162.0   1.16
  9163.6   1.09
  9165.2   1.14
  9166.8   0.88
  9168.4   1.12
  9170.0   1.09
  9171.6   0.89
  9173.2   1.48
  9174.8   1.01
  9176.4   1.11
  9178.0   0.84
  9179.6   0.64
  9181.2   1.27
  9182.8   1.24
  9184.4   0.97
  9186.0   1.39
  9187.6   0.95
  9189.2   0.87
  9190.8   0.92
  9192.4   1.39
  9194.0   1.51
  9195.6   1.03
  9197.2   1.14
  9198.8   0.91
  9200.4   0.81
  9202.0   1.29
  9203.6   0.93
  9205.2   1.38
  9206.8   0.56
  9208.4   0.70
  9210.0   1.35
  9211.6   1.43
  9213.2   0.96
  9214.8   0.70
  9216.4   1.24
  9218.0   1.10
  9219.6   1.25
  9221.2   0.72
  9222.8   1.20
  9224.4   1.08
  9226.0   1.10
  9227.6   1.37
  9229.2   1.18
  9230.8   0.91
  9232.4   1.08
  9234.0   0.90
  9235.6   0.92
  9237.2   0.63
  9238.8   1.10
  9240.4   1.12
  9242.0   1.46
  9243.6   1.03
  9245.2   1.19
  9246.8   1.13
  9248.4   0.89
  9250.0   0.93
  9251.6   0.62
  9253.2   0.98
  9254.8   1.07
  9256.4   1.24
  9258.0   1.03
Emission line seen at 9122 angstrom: H-alpha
